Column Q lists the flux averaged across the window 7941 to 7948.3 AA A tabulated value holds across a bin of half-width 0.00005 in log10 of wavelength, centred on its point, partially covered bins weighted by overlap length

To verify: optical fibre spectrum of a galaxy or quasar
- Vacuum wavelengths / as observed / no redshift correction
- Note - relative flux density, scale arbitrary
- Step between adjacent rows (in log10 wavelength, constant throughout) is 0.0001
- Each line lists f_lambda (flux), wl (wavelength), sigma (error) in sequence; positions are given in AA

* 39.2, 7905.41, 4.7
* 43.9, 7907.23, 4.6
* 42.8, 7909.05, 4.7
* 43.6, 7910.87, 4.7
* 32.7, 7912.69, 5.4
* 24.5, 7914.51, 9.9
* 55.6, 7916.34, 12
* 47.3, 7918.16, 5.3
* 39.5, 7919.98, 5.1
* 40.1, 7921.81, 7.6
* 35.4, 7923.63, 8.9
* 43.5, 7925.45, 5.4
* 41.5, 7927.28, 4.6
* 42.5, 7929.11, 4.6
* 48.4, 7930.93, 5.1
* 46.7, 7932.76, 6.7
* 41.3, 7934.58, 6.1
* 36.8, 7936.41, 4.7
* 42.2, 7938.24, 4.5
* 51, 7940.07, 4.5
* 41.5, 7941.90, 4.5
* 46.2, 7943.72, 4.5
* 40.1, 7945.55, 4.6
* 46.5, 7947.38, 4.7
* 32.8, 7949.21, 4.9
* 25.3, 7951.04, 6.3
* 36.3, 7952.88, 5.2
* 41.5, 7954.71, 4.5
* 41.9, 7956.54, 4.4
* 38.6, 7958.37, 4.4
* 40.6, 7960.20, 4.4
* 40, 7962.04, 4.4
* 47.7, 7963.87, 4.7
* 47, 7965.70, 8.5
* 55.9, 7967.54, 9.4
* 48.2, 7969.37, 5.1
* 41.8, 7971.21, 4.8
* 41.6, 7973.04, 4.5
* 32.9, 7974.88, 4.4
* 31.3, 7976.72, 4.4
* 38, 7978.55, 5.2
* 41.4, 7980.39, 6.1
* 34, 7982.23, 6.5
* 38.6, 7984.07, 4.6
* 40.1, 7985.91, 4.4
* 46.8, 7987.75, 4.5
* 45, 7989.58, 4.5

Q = 43.6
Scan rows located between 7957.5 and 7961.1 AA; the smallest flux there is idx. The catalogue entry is 38.6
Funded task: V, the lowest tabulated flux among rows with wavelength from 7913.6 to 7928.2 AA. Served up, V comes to 24.5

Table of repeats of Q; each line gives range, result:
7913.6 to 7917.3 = 40.1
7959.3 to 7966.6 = 43.8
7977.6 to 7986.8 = 38.4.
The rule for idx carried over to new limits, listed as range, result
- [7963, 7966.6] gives 47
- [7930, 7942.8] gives 36.8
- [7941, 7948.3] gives 40.1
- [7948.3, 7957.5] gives 25.3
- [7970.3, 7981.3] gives 31.3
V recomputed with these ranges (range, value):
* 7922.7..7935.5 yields 35.4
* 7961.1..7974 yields 40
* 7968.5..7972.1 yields 41.8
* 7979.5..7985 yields 34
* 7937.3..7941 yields 42.2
